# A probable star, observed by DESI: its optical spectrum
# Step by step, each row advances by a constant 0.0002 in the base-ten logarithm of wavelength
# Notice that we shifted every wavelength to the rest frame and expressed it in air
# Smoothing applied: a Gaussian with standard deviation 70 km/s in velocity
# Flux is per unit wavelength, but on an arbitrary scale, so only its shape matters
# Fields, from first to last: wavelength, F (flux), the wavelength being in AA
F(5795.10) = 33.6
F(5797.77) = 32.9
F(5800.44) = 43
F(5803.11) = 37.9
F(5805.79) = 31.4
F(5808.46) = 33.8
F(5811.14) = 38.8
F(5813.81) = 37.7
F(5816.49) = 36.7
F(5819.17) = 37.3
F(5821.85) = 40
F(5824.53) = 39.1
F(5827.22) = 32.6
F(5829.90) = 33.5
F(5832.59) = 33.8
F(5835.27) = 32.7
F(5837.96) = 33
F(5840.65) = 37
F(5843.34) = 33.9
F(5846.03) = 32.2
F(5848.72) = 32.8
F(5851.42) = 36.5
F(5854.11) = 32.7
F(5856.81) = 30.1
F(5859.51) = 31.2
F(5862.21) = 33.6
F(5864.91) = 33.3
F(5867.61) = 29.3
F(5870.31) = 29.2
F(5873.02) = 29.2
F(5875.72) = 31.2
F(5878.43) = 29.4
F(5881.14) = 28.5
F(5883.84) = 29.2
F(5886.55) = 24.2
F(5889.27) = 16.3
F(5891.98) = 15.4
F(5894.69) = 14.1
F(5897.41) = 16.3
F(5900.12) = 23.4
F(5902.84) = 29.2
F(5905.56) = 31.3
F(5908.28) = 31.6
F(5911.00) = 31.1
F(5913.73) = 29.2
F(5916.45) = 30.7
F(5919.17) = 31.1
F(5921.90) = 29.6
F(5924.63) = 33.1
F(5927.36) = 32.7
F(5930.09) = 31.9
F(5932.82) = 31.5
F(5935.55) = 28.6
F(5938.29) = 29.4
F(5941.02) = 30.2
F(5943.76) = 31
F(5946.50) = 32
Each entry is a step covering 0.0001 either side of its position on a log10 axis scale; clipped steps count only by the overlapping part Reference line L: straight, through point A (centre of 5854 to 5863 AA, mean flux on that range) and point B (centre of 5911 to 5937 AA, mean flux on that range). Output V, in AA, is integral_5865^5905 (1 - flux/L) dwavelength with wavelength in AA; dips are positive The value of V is 8.1 AA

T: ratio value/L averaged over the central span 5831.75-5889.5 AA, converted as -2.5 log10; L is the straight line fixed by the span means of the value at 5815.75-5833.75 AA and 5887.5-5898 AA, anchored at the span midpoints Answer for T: -0.24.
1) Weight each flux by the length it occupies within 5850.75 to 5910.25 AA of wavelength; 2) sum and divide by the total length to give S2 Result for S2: 27.4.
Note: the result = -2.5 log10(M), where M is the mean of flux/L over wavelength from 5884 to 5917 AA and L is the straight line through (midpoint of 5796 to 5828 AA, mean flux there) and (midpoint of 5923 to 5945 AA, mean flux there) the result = 0.31 mag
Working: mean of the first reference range 36.8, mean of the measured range 24.4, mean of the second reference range 31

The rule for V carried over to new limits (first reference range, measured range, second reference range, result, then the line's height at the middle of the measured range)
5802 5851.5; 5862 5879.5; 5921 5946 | 1.52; 33.5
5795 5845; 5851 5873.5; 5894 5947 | 0.94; 32.9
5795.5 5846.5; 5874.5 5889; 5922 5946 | 2.45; 33.2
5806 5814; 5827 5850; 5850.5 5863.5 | 0.28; 34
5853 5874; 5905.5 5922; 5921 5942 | 0.14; 31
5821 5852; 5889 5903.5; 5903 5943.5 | 5.95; 32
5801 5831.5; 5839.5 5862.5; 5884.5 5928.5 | -0.57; 32.5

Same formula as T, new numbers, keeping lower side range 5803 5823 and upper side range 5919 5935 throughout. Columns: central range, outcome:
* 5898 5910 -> 0.157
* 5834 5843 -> 0.039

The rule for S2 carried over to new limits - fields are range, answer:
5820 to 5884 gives 32.8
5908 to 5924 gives 30.6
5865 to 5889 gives 28.4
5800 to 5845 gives 35.8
